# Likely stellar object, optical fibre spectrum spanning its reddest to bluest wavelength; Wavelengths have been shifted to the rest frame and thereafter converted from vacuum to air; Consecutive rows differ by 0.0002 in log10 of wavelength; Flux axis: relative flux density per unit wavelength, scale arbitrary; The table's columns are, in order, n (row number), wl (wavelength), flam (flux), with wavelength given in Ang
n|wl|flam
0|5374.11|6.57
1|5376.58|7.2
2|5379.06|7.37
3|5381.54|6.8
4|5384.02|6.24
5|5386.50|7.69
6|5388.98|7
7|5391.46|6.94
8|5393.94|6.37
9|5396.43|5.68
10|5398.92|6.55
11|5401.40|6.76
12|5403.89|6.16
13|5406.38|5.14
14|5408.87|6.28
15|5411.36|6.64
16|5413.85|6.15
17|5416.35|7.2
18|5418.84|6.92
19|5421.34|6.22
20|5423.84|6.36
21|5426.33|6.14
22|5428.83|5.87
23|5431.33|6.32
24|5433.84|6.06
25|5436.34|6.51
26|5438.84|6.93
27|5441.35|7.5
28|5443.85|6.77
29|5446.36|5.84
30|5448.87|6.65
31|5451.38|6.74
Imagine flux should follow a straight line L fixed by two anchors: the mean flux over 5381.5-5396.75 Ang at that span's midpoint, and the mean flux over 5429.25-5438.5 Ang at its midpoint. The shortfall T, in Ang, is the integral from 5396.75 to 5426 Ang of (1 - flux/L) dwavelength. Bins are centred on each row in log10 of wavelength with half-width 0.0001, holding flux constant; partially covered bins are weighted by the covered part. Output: 0.7 Ang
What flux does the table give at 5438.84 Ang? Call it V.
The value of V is 6.93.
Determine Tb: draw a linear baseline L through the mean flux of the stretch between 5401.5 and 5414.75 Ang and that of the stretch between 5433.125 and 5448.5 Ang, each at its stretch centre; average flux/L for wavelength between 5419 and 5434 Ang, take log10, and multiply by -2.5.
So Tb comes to 0.03 mag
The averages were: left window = 6.13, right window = 6.63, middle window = 6.22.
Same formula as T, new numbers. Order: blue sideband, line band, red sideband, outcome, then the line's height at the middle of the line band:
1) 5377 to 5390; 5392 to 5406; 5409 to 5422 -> 1.2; 6.83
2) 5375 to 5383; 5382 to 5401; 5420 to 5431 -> 0.5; 6.83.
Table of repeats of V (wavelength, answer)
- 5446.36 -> 5.84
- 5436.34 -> 6.51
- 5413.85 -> 6.15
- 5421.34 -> 6.22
